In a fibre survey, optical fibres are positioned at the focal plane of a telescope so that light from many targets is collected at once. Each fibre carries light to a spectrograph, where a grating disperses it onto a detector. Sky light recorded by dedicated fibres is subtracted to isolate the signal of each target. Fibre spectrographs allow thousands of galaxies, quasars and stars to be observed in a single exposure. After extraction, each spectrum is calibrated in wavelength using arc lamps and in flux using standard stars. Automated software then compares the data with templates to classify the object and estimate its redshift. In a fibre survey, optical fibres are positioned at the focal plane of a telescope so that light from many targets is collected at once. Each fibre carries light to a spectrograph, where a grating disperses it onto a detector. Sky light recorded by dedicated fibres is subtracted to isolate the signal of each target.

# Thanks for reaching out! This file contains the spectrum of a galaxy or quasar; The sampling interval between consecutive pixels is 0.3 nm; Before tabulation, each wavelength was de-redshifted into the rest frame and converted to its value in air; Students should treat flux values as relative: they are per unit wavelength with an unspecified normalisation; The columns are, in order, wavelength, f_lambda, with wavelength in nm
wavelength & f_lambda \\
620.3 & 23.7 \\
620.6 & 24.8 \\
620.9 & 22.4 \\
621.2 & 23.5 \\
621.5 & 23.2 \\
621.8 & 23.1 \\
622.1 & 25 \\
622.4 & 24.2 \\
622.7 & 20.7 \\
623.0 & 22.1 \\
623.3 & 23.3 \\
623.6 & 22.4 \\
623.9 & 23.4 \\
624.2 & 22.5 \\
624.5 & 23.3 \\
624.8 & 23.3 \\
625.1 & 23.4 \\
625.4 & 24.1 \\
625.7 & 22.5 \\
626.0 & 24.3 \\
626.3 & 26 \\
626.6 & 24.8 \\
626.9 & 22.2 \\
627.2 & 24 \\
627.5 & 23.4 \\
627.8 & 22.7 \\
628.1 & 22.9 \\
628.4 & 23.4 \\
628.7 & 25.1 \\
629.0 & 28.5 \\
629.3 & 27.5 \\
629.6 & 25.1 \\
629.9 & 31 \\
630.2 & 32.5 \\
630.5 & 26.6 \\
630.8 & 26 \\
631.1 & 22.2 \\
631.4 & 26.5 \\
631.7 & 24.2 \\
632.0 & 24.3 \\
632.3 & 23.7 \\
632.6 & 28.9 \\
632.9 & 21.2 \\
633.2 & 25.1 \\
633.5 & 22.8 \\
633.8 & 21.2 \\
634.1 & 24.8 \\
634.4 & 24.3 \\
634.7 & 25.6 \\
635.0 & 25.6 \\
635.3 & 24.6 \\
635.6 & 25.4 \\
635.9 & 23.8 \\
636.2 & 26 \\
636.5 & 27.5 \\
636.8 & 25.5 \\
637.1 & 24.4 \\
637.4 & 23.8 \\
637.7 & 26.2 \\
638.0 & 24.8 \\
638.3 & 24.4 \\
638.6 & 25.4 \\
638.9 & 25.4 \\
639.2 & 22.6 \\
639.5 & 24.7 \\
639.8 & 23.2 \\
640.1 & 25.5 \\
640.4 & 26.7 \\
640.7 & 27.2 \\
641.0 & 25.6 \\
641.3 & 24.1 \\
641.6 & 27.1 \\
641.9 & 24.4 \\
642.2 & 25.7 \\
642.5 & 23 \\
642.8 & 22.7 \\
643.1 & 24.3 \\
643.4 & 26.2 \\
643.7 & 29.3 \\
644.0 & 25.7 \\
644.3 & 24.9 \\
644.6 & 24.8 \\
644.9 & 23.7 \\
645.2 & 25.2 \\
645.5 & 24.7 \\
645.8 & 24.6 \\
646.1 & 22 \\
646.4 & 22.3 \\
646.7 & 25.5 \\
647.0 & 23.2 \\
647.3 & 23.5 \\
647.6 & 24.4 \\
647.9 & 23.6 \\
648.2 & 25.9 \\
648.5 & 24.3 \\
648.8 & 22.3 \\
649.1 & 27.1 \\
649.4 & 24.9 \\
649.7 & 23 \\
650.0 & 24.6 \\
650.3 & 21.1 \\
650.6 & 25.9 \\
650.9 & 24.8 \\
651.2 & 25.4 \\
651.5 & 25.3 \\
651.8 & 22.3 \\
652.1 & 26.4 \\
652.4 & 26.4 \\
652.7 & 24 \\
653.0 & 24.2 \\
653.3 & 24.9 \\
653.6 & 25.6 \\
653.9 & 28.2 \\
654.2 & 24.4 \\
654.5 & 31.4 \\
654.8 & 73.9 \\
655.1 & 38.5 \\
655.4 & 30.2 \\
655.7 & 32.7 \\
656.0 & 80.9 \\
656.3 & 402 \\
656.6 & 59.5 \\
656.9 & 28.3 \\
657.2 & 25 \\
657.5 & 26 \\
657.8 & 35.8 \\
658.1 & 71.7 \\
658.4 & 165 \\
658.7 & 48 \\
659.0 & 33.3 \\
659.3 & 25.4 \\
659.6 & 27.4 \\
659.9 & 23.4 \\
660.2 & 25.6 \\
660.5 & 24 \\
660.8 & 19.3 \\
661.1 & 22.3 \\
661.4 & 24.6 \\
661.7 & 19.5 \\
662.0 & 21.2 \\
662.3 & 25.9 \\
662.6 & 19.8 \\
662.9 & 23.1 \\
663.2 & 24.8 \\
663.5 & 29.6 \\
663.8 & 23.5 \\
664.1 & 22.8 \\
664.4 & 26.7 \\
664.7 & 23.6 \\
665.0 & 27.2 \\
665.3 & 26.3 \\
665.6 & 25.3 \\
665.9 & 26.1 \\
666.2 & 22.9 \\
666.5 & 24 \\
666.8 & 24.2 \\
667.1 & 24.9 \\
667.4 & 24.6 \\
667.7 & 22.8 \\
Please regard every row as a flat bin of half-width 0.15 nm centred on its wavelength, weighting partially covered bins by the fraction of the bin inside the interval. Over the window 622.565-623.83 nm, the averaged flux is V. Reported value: 22.2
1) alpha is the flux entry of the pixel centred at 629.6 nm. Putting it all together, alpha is 25.1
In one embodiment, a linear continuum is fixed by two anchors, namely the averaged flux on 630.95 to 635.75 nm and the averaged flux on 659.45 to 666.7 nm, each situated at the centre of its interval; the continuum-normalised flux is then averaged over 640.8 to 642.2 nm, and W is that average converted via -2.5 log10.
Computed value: -0.05 mag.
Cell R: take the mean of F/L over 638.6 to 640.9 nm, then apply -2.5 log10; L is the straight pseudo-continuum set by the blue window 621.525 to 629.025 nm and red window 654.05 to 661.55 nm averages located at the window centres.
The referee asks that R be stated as 0.45 mag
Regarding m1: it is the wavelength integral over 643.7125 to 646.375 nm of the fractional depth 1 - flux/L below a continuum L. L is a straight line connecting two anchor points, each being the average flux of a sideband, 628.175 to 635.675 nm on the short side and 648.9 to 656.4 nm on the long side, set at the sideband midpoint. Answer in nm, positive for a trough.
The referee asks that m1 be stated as 0.87 nm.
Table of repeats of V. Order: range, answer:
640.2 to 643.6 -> 25.2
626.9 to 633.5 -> 25.3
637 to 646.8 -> 24.9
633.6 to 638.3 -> 24.9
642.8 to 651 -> 24.5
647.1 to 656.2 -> 31.4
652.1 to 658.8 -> 59.6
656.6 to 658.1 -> 36.1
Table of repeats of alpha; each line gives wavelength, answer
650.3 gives 21.1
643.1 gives 24.3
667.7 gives 22.8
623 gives 22.1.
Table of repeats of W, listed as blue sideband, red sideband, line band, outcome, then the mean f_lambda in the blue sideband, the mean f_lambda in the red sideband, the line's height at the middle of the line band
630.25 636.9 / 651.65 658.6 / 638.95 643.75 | 0.41 mag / 24.9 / 57.6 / 36.7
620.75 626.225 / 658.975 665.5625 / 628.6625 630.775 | -0.20 mag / 23.2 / 24.4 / 23.4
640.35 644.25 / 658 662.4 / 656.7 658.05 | 0.10 mag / 25.5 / 38.2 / 36.2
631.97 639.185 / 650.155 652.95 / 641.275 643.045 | 0.01 mag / 24.7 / 24.6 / 24.7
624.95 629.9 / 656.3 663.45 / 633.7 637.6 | 0.18 mag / 24.6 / 43.2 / 29.3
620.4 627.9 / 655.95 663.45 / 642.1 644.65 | 0.46 mag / 23.4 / 51.4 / 38.5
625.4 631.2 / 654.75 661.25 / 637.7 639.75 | 0.45 mag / 25.3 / 59.7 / 37.4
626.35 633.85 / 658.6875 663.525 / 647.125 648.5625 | 0.03 mag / 25.1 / 25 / 25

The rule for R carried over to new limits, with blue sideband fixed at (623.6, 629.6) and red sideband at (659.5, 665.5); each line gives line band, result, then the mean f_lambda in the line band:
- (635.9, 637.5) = -0.06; 25.3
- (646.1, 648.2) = 0.01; 23.8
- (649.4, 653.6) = -0.02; 24.5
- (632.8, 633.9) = 0.06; 22.7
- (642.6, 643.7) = -0.04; 25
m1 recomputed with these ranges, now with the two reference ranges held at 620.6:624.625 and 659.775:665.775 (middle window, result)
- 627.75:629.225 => -0.10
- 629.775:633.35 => -0.42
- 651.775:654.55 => -0.23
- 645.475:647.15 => 0.00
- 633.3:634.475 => 0.00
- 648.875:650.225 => -0.05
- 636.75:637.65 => -0.05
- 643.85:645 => -0.06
